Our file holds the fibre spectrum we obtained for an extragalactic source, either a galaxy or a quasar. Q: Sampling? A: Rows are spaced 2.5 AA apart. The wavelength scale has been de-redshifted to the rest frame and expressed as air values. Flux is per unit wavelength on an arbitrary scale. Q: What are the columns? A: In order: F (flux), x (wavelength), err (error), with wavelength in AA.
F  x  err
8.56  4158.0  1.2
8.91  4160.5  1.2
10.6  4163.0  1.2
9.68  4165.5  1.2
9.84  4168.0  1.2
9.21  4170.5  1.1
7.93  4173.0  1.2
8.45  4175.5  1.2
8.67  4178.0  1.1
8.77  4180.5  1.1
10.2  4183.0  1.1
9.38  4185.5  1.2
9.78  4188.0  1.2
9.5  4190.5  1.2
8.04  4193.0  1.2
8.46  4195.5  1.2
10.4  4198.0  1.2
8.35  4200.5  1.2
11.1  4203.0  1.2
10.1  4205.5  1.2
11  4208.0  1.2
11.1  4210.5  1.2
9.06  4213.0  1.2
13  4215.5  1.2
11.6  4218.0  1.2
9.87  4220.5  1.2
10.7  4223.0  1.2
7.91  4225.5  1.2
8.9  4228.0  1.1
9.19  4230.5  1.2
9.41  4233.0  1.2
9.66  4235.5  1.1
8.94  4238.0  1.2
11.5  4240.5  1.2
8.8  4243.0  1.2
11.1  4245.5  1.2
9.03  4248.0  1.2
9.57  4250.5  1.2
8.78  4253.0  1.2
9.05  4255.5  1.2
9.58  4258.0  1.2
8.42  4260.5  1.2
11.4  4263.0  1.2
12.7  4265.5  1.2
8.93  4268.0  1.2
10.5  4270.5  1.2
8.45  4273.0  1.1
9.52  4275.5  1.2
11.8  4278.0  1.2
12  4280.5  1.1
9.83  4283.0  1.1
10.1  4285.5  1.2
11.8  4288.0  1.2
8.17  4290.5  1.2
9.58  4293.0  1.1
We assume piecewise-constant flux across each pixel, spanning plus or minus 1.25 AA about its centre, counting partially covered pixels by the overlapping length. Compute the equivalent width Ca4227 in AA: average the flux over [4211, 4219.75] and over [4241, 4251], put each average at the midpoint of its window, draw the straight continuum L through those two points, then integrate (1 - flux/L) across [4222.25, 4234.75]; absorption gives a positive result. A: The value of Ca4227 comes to 1.6 AA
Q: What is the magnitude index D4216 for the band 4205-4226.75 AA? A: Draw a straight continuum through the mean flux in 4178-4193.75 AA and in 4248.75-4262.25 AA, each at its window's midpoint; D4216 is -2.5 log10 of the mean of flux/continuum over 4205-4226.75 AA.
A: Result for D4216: -0.14 mag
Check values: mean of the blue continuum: 9.27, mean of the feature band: 10.5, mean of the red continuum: 9.16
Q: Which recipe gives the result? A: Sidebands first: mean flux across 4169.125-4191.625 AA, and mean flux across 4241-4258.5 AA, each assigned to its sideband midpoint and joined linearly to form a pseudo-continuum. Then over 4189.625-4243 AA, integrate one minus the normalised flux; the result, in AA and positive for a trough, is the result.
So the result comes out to -3.2 AA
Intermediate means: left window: 9.1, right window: 9.5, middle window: 9.87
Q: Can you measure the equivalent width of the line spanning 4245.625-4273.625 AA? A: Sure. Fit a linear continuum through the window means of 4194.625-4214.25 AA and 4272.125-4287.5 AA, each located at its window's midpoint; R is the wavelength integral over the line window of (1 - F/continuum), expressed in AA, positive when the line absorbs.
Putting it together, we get 1.4 AA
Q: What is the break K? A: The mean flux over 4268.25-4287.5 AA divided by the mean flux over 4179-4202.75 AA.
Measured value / 1.1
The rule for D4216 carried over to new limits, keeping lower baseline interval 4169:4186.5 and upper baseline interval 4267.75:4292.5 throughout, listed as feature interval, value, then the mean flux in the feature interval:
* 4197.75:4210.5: -0.11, 10.3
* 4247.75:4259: 0.07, 9.21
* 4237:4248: -0.03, 9.99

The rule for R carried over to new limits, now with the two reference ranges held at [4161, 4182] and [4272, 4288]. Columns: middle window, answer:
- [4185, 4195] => 0.3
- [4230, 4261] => 1.6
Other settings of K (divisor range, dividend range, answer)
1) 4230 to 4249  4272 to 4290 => 1.07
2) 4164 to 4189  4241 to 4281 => 1.08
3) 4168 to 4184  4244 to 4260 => 1.06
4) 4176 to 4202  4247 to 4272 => 1.07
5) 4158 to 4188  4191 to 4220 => 1.10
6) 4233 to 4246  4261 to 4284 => 1.06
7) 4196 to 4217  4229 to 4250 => 0.93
